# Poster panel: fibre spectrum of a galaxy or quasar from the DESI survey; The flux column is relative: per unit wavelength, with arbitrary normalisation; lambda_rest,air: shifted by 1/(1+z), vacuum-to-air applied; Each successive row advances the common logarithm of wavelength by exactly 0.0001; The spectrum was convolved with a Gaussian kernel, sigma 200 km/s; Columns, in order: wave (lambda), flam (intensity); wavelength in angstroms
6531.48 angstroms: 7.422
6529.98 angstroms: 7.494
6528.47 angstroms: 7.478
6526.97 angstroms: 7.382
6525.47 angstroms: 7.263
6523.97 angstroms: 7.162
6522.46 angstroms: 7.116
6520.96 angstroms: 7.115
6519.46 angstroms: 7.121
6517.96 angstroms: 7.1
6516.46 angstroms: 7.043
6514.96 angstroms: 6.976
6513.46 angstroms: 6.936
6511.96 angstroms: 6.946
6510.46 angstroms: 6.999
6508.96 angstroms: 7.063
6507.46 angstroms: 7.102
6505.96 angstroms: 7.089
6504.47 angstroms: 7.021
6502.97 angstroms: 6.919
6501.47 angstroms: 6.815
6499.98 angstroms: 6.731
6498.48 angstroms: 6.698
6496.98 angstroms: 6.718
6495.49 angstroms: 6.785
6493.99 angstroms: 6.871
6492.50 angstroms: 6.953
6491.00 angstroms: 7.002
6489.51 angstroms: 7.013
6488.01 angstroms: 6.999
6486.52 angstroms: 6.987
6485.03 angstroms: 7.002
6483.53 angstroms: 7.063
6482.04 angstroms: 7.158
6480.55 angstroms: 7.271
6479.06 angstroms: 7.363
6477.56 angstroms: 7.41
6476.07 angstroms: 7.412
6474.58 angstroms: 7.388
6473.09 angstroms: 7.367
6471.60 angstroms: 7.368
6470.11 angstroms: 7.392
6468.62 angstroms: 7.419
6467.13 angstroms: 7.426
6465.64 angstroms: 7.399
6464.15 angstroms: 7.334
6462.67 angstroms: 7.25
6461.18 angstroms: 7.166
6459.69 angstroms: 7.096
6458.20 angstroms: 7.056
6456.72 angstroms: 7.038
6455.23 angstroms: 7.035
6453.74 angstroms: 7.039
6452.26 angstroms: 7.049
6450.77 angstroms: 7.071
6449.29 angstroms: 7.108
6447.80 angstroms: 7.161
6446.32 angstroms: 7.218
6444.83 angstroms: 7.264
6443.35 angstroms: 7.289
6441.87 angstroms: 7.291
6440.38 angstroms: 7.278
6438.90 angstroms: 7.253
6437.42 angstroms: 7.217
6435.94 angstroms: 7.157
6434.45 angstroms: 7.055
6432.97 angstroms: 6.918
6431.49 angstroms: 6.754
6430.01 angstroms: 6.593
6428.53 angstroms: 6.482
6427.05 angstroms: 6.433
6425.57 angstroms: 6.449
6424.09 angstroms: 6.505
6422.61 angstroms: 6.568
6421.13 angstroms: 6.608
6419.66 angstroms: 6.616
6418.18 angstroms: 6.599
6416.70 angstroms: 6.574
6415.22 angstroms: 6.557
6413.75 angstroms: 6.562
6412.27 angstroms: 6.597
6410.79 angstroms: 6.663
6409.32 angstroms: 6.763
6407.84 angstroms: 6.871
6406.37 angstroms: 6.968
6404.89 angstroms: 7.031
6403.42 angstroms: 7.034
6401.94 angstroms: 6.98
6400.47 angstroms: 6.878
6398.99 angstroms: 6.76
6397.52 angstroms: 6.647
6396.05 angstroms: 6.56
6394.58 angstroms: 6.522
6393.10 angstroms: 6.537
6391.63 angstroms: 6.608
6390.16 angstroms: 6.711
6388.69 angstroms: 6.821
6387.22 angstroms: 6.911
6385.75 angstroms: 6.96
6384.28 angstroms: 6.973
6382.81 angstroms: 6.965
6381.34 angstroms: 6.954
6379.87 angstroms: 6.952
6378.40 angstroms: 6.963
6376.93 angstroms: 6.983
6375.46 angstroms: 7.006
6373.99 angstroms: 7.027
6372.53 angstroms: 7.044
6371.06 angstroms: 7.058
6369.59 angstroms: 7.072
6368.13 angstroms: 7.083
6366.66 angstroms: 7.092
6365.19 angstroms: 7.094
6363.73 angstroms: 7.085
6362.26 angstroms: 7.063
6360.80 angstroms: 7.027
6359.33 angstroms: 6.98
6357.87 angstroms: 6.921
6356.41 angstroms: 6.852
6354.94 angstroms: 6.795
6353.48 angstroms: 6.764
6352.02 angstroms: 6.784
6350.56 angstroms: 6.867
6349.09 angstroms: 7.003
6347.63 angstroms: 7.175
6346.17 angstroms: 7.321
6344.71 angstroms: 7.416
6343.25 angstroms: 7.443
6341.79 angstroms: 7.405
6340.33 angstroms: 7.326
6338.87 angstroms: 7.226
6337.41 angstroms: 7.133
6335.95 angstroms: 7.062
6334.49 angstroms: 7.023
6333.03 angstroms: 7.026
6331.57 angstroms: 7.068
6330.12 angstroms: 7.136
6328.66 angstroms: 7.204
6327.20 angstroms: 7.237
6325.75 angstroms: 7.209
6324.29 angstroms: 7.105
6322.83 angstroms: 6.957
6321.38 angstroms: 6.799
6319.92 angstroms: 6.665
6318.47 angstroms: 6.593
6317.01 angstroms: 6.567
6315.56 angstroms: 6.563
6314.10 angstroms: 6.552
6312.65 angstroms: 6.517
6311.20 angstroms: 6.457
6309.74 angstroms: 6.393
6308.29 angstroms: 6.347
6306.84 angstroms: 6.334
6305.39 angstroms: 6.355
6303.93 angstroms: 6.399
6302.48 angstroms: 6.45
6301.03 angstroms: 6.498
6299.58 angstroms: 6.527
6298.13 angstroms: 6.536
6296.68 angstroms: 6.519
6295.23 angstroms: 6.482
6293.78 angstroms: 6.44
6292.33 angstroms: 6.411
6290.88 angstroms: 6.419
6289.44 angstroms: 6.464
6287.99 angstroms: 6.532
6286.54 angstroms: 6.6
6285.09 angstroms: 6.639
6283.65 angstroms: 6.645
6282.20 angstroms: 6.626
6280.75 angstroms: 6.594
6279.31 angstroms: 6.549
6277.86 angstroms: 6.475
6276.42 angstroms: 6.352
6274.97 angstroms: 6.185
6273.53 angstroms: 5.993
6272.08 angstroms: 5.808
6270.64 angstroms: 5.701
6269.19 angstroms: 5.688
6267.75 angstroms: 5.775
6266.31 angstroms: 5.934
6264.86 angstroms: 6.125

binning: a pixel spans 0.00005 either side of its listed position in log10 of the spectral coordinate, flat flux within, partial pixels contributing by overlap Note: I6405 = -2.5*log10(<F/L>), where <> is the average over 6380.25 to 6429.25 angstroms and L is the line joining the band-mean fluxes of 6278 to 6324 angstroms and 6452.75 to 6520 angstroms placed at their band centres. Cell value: 0.02 mag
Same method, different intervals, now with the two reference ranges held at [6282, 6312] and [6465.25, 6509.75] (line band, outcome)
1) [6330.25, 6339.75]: -0.08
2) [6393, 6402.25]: 0.02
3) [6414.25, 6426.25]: 0.05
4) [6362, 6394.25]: -0.03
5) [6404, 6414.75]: 0.01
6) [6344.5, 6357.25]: -0.05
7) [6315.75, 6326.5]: -0.04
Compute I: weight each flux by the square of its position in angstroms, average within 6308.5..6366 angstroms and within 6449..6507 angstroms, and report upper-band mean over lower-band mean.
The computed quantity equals 1.07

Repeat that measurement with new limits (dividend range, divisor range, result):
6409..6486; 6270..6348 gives 1.10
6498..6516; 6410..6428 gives 1.09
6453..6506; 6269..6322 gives 1.17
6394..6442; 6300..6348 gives 1.01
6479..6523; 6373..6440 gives 1.06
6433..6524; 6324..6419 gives 1.06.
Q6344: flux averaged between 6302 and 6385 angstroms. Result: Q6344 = 6.93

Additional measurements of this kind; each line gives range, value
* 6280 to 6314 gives 6.49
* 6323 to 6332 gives 7.15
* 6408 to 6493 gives 7.02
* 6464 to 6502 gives 7.13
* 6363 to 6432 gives 6.8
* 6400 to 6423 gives 6.74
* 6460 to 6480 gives 7.35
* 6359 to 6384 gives 7.02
